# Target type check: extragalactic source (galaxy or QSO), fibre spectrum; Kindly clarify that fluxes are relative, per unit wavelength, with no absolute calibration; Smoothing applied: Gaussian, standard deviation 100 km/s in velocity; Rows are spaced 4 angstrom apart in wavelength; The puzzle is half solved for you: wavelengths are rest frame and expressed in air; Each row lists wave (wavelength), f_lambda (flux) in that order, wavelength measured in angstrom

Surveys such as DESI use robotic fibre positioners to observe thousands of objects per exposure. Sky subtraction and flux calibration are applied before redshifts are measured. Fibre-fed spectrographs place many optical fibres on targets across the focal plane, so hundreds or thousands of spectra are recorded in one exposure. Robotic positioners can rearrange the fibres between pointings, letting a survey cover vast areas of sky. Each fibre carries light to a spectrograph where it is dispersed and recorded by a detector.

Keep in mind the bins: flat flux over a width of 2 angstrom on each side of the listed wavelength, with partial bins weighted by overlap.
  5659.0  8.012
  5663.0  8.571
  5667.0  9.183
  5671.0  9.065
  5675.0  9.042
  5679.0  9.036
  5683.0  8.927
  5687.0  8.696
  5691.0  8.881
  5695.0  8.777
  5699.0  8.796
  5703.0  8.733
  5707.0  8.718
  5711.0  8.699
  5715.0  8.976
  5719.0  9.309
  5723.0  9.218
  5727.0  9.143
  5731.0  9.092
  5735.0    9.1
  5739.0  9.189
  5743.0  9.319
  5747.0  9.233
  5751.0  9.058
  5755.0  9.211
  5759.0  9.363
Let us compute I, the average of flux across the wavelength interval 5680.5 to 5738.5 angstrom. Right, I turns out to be 8.94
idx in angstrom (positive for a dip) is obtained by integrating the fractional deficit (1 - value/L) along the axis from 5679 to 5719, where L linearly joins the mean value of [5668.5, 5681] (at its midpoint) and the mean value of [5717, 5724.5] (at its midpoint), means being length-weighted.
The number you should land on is 1.4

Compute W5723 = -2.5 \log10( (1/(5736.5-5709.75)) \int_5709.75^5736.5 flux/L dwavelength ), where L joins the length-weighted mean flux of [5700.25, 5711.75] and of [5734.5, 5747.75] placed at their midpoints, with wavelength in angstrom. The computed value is -0.01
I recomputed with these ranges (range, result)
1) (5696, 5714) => 8.75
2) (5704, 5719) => 8.86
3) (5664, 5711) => 8.88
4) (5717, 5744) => 9.19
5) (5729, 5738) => 9.11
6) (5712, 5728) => 9.13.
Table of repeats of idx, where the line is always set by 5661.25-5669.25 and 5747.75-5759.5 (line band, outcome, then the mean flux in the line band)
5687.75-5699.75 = 0.24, 8.81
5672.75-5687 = -0.03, 8.96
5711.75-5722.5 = -0.04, 9.1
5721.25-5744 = -0.12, 9.17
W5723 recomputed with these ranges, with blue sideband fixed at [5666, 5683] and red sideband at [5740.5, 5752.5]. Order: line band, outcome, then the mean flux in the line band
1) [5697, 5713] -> 0.047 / 8.74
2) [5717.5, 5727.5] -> -0.009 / 9.23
